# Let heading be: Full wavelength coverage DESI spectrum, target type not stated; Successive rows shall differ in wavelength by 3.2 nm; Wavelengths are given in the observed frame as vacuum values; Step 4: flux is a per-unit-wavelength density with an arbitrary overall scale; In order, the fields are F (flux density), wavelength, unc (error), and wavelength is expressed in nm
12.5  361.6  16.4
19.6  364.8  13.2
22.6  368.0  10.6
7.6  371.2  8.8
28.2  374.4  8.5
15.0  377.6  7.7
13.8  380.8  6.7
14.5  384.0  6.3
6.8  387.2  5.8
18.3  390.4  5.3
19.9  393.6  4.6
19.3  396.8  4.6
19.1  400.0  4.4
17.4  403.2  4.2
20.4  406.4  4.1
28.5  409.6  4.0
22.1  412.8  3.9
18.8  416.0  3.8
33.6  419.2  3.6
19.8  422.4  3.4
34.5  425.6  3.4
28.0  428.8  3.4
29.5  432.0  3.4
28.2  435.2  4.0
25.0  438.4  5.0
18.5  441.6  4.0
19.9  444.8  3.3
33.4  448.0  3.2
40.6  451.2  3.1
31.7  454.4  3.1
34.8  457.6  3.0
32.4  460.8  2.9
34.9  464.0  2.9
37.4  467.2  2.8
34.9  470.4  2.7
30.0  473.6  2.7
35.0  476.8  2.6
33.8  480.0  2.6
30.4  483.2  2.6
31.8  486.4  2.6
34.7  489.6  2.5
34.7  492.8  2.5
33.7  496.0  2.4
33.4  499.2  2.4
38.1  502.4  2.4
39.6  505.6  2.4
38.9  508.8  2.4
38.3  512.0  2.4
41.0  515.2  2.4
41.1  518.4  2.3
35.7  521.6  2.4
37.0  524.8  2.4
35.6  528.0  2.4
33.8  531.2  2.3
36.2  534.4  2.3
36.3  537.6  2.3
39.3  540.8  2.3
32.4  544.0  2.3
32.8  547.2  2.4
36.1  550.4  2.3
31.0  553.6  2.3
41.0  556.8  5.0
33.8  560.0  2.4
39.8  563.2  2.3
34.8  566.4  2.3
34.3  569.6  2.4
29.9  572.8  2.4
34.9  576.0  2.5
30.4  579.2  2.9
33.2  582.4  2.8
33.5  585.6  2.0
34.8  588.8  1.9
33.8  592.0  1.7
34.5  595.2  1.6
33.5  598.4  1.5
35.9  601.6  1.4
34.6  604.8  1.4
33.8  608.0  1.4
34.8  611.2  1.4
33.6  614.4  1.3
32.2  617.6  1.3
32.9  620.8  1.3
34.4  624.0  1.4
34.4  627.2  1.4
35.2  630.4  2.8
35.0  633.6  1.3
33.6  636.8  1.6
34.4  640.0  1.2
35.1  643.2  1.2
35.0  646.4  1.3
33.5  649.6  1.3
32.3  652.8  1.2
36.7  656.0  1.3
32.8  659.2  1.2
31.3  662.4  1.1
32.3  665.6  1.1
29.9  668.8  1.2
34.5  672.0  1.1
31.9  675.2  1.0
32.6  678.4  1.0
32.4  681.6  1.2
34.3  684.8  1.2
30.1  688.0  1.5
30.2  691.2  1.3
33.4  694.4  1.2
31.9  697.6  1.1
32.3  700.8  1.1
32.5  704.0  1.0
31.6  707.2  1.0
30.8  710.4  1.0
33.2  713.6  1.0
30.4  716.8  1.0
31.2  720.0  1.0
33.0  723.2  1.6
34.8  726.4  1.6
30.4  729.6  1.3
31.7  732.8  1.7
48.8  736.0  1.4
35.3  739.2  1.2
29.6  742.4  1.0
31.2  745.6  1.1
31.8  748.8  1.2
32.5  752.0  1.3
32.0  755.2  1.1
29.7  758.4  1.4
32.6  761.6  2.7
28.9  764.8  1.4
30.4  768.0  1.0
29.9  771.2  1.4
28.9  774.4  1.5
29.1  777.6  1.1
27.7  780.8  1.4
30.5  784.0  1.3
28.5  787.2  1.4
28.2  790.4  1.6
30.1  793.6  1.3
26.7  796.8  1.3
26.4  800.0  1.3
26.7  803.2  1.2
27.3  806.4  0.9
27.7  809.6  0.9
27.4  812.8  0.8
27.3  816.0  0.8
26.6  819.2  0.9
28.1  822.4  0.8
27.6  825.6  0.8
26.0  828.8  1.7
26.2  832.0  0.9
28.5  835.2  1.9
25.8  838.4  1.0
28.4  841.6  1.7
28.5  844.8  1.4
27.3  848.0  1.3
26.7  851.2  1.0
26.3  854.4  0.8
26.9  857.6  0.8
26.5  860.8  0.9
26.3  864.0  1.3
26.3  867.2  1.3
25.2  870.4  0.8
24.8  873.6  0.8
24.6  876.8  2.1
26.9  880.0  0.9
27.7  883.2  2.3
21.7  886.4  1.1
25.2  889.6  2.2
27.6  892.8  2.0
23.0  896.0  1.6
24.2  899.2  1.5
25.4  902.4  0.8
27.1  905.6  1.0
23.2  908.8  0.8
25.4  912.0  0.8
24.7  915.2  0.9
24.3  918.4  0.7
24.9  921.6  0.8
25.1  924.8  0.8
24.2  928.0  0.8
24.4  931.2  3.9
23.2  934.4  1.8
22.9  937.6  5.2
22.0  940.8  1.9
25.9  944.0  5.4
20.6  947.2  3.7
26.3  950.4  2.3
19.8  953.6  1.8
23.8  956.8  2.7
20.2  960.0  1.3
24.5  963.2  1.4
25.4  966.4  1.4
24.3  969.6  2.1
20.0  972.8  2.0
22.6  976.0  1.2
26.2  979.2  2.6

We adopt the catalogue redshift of 0.12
